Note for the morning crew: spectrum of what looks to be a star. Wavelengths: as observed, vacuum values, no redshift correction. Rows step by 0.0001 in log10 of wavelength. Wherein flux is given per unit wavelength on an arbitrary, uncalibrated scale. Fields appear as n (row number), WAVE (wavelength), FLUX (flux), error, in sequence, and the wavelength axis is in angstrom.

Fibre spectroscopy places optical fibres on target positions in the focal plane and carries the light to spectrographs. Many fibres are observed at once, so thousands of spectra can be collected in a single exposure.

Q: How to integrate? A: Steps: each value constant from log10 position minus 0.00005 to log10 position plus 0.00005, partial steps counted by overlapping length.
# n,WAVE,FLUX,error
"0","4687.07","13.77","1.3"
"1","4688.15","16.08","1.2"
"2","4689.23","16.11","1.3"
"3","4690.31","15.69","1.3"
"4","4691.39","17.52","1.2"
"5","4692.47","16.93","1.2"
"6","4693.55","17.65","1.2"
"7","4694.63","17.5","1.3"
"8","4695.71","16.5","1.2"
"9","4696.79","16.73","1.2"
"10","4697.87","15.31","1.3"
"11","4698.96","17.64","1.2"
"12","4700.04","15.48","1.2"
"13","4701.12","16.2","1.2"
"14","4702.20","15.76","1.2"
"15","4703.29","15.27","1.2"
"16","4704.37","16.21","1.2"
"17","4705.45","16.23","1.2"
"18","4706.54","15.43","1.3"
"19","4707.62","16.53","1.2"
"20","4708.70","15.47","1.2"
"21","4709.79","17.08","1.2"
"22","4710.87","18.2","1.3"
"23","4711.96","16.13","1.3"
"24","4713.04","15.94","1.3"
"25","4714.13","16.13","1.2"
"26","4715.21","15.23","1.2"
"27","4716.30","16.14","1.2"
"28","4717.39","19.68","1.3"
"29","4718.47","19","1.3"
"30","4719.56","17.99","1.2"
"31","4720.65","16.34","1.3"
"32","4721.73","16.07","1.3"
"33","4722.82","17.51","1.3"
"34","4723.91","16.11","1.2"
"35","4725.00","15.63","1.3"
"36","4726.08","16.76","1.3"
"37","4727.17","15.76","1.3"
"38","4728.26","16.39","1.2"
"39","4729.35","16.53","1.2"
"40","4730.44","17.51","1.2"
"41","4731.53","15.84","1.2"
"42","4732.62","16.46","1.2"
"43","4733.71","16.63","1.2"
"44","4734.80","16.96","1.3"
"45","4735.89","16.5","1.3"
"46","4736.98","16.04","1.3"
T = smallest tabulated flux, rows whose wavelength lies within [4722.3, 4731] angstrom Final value 15.63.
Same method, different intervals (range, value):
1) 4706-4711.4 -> 15.43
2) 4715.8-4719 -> 16.14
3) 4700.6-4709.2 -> 15.27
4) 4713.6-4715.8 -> 15.23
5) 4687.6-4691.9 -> 15.69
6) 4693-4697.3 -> 16.5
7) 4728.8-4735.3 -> 15.84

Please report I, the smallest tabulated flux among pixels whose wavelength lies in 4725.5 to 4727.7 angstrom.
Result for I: 15.76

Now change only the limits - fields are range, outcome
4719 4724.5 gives 16.07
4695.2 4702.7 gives 15.31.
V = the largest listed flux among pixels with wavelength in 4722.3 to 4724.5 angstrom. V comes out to 17.51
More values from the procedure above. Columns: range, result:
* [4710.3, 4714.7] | 18.2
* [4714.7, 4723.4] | 19.68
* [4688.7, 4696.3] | 17.65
